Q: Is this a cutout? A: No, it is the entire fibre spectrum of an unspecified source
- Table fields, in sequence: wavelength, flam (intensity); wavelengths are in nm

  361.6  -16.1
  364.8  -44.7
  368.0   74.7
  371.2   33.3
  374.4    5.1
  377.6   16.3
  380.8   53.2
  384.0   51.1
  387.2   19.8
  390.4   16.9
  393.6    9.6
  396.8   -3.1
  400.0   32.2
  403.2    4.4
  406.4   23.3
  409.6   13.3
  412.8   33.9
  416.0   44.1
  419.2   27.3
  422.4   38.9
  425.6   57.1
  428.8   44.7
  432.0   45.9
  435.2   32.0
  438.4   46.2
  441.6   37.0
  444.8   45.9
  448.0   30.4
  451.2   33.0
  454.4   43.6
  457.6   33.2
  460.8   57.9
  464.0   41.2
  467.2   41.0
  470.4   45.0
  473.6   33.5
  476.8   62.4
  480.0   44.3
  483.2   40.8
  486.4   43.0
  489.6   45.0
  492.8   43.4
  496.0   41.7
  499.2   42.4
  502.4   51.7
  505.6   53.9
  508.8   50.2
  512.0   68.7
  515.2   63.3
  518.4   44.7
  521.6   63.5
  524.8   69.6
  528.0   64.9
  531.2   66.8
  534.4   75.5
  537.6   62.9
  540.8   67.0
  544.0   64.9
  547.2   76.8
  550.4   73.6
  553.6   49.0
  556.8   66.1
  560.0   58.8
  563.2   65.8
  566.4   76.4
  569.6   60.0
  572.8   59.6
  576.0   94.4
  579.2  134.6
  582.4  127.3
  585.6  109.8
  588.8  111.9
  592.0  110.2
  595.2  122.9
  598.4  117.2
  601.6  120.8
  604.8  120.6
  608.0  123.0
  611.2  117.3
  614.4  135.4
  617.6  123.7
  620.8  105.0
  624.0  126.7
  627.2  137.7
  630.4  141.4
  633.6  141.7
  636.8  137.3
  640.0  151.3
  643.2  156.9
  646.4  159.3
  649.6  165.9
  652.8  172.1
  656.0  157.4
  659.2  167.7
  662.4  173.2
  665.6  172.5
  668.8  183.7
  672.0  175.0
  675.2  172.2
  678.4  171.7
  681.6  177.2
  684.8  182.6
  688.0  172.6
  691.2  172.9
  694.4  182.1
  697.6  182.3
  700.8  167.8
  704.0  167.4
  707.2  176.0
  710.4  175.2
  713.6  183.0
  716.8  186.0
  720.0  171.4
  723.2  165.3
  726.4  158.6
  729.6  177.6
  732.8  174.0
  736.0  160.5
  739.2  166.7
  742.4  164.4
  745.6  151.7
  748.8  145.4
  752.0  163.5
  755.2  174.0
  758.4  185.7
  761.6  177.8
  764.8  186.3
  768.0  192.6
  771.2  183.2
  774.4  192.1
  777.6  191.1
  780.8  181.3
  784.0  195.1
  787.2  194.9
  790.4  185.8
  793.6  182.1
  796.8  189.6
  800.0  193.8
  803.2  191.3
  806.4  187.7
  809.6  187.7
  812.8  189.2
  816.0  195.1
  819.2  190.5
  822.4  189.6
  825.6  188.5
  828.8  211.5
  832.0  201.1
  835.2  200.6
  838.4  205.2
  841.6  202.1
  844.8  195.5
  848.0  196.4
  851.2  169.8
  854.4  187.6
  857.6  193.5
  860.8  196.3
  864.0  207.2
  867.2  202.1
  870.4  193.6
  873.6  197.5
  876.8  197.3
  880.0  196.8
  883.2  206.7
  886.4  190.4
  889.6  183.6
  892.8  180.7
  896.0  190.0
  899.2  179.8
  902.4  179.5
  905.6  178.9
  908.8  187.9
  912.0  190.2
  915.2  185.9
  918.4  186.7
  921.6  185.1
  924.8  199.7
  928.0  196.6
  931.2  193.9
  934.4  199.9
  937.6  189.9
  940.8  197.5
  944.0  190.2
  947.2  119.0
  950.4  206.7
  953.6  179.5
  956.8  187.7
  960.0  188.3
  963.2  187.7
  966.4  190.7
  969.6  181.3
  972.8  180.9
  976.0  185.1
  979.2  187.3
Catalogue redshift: 0.44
